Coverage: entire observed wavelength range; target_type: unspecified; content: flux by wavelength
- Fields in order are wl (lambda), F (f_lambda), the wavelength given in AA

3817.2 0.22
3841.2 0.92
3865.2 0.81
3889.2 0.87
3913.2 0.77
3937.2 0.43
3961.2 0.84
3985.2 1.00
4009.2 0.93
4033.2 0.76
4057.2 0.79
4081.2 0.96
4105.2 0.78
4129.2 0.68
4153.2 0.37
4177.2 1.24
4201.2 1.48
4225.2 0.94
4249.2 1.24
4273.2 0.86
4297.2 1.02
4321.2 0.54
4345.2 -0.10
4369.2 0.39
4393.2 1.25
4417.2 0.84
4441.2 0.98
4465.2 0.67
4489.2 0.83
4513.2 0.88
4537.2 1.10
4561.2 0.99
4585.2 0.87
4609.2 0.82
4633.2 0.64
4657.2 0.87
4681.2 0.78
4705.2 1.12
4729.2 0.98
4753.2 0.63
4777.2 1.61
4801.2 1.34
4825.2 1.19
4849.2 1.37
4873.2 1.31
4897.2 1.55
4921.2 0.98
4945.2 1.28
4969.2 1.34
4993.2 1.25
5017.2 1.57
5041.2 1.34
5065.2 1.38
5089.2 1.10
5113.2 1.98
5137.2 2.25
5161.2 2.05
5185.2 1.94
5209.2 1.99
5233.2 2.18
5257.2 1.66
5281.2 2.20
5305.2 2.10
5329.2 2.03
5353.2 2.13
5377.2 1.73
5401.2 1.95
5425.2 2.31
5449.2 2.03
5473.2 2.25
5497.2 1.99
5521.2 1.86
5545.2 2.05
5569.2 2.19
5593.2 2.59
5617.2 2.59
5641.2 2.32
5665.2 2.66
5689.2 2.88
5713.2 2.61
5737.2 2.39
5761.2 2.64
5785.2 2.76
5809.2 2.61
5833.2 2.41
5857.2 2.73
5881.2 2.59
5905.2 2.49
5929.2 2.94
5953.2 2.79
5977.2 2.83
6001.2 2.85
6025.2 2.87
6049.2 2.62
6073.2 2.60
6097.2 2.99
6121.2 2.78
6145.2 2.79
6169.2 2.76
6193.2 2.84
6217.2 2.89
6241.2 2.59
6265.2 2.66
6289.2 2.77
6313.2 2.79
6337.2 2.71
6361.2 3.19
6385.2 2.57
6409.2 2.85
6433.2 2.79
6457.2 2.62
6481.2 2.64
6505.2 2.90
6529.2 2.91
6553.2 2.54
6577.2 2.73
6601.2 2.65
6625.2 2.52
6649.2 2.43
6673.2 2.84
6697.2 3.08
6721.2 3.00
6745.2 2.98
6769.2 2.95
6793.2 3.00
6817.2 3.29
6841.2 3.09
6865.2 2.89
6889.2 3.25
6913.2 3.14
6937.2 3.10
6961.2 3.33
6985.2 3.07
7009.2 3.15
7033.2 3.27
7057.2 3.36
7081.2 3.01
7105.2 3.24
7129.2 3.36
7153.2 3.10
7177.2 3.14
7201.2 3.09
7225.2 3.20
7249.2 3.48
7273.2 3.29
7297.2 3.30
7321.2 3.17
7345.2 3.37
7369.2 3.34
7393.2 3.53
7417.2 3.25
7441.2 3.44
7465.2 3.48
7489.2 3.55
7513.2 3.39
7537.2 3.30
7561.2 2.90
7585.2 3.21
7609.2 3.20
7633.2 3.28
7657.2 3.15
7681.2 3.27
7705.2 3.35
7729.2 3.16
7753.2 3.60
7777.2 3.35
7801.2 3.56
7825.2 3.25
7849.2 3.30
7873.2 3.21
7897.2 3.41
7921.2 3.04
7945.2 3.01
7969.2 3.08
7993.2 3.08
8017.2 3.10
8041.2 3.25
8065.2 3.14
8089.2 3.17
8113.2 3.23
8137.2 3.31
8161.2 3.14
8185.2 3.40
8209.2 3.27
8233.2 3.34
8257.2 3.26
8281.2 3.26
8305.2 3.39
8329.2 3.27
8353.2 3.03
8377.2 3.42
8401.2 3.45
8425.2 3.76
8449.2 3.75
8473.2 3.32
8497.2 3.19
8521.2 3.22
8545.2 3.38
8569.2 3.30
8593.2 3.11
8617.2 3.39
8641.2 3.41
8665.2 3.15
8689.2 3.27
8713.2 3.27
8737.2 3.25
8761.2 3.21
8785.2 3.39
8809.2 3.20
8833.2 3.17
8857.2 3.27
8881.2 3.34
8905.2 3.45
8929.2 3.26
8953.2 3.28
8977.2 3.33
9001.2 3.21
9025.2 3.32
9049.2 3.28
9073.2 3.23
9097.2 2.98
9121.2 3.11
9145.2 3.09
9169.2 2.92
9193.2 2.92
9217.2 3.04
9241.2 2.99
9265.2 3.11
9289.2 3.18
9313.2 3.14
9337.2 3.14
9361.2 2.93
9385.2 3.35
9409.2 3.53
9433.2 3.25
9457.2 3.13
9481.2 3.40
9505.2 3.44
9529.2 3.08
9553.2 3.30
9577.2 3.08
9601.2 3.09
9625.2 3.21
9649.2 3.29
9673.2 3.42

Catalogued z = 0.28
